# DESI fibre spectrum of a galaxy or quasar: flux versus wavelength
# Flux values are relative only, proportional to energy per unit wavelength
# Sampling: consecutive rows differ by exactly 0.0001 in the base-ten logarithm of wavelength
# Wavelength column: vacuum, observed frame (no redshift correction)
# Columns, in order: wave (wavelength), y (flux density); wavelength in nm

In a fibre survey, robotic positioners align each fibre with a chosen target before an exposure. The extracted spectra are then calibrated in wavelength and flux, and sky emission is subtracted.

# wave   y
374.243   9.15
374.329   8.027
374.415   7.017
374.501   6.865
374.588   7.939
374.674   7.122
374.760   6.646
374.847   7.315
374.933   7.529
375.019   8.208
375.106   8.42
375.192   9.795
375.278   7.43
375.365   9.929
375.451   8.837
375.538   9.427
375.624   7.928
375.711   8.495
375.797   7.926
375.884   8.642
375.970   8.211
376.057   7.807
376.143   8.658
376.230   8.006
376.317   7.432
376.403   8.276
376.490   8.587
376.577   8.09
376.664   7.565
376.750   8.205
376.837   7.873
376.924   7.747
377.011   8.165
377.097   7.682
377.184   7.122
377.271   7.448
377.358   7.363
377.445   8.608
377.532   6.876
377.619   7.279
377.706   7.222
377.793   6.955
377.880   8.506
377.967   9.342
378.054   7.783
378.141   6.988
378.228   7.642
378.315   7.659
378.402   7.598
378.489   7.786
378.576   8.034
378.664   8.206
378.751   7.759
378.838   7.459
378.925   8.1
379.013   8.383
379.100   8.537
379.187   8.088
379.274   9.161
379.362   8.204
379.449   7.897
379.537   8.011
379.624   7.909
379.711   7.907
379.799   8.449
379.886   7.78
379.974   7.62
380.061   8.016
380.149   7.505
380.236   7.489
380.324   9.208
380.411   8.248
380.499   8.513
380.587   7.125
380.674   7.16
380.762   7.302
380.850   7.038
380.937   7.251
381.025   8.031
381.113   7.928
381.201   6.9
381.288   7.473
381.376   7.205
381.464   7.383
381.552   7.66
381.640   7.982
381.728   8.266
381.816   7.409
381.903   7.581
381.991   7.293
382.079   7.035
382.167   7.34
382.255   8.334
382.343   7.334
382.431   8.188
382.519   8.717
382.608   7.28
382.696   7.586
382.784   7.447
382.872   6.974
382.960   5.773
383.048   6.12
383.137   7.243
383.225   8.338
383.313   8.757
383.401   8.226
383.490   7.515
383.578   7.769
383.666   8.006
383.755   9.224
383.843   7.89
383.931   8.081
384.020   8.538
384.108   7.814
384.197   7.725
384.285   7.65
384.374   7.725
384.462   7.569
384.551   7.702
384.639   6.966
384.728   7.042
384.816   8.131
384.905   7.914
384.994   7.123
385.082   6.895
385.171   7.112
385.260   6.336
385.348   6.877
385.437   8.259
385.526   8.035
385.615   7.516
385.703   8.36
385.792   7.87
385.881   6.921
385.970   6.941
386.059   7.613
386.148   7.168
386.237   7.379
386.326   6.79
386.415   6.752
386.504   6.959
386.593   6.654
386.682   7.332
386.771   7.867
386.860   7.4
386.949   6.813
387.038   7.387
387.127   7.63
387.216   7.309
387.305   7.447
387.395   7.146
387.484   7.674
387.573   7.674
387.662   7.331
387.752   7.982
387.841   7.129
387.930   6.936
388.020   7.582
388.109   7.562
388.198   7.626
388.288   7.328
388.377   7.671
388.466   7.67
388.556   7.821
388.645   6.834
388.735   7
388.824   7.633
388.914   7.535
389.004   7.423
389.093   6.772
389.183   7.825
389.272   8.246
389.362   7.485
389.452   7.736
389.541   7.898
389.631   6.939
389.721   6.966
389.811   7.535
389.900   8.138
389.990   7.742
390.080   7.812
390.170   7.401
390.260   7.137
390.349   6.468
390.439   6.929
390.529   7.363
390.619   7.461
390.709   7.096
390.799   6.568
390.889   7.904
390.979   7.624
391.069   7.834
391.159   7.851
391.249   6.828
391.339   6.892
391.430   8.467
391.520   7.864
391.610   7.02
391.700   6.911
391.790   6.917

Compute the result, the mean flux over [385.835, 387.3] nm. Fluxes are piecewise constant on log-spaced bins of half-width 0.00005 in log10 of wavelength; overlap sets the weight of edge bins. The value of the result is 7.19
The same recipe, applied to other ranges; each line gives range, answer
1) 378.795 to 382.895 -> 7.78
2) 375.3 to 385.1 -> 7.83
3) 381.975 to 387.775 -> 7.51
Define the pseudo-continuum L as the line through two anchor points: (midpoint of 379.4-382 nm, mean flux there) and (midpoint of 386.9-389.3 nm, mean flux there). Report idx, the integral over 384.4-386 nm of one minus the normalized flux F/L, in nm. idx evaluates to 0.03 nm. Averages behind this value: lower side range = 7.73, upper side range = 7.44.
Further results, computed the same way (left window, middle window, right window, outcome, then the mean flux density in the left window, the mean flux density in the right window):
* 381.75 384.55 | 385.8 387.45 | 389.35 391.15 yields 0.08 nm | 7.7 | 7.41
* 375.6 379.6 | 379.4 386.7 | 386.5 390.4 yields 0.08 nm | 7.94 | 7.42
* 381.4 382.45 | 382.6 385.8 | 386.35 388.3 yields -0.04 nm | 7.63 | 7.34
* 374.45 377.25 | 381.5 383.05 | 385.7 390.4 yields 0.04 nm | 8.05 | 7.39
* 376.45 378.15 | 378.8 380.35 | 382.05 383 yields -0.09 nm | 7.78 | 7.47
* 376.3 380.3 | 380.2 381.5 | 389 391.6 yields 0.03 nm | 7.89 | 7.45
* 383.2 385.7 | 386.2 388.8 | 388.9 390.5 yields 0.08 nm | 7.75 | 7.44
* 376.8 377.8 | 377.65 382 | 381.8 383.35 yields -0.18 nm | 7.54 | 7.48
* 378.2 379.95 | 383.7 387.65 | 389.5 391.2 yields 0.09 nm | 8.03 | 7.4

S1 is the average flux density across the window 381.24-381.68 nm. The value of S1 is 7.53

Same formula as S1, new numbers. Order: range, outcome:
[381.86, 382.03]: 7.44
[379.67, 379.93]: 8.04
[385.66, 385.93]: 7.69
